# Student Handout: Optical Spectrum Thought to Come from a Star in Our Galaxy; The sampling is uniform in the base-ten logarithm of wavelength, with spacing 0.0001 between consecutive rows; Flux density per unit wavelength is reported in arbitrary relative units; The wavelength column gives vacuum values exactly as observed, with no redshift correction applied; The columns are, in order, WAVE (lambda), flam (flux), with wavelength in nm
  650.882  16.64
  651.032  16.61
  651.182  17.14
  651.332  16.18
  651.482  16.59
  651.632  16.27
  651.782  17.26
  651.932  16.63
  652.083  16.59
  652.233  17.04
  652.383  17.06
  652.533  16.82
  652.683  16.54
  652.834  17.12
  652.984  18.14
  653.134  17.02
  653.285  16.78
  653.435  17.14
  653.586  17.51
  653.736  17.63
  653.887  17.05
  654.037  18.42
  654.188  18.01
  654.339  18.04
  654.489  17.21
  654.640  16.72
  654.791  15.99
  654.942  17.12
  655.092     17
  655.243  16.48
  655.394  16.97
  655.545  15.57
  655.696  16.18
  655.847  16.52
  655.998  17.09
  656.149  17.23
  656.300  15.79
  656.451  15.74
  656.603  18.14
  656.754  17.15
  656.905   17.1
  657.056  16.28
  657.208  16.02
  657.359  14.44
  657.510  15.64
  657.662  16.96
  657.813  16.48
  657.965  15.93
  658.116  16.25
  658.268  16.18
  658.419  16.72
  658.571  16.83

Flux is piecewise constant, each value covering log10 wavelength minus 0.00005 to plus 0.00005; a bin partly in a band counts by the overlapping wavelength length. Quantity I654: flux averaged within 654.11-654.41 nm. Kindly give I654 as 18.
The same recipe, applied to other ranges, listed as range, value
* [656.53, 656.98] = 17.5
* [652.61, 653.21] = 17.2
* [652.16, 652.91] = 16.9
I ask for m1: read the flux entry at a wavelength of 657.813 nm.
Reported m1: 16.48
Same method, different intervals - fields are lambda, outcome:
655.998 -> 17.09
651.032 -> 16.61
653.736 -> 17.63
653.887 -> 17.05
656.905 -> 17.1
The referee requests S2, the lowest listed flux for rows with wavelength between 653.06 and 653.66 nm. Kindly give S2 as 16.78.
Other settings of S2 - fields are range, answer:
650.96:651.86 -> 16.18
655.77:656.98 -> 15.74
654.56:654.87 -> 15.99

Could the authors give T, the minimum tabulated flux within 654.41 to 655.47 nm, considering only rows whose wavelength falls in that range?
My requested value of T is 15.99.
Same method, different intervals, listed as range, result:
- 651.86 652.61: 16.59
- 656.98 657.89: 14.44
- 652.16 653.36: 16.54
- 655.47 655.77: 15.57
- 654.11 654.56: 17.21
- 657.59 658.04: 15.93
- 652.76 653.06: 17.12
